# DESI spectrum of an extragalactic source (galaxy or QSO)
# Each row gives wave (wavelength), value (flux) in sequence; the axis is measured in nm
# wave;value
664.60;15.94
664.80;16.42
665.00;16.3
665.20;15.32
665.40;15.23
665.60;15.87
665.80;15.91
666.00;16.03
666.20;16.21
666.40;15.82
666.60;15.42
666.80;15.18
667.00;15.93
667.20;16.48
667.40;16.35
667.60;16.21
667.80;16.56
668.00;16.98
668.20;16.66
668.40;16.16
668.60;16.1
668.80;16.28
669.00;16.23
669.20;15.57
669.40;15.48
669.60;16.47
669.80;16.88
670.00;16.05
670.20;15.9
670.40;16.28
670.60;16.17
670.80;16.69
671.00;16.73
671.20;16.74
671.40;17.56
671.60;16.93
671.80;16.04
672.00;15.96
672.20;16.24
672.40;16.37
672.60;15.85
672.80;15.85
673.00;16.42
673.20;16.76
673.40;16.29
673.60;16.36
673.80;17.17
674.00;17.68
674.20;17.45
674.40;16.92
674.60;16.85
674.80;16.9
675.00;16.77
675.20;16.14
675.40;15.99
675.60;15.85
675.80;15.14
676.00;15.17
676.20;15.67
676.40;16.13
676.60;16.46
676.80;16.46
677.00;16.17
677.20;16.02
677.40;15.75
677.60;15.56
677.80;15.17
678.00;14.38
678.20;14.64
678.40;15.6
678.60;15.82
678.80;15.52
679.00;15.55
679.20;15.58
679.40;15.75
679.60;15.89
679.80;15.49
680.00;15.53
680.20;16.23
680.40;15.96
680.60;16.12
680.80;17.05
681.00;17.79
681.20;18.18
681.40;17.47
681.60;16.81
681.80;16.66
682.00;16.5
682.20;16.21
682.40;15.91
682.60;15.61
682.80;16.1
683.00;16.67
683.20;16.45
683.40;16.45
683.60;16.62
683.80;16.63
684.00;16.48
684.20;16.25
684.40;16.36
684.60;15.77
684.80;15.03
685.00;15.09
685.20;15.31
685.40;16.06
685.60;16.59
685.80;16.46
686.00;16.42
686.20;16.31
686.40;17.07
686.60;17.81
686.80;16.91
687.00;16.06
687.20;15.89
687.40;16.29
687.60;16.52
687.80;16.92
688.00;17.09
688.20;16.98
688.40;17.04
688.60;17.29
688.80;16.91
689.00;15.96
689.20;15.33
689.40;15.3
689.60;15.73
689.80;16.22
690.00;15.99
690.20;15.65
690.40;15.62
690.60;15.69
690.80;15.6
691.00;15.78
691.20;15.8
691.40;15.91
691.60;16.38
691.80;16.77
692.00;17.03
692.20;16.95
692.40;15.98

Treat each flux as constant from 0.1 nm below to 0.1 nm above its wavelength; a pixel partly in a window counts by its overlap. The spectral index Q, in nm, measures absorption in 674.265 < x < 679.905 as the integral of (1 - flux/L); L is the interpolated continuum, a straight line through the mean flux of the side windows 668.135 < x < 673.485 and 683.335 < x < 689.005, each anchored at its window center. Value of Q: 0.181 nm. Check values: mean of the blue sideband 16.3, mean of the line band 15.8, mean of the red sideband 16.4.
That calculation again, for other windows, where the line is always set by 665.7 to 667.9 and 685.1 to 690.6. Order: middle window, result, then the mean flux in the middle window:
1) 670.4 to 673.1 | -0.06 nm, 16.4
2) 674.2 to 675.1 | -0.04 nm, 16.9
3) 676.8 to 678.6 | 0.08 nm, 15.5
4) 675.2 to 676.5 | 0.04 nm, 15.7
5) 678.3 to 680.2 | 0.06 nm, 15.7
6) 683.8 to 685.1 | 0.03 nm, 15.9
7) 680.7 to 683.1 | -0.07 nm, 16.7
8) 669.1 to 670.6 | 0.00 nm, 16.1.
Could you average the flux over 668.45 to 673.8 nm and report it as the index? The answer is 16.3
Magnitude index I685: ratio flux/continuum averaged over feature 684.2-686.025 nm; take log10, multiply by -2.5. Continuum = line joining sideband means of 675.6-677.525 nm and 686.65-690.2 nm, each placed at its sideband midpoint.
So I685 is 0.023 mag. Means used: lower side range 15.9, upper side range 16.4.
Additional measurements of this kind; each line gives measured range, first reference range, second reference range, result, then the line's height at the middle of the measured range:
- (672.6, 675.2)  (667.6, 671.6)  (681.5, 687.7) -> -0.02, 16.4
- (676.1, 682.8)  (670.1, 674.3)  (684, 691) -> 0.02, 16.4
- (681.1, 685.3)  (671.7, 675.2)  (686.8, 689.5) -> 0.01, 16.5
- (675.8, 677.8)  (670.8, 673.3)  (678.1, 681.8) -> 0.03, 16.3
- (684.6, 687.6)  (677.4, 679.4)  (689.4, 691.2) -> -0.04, 15.6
